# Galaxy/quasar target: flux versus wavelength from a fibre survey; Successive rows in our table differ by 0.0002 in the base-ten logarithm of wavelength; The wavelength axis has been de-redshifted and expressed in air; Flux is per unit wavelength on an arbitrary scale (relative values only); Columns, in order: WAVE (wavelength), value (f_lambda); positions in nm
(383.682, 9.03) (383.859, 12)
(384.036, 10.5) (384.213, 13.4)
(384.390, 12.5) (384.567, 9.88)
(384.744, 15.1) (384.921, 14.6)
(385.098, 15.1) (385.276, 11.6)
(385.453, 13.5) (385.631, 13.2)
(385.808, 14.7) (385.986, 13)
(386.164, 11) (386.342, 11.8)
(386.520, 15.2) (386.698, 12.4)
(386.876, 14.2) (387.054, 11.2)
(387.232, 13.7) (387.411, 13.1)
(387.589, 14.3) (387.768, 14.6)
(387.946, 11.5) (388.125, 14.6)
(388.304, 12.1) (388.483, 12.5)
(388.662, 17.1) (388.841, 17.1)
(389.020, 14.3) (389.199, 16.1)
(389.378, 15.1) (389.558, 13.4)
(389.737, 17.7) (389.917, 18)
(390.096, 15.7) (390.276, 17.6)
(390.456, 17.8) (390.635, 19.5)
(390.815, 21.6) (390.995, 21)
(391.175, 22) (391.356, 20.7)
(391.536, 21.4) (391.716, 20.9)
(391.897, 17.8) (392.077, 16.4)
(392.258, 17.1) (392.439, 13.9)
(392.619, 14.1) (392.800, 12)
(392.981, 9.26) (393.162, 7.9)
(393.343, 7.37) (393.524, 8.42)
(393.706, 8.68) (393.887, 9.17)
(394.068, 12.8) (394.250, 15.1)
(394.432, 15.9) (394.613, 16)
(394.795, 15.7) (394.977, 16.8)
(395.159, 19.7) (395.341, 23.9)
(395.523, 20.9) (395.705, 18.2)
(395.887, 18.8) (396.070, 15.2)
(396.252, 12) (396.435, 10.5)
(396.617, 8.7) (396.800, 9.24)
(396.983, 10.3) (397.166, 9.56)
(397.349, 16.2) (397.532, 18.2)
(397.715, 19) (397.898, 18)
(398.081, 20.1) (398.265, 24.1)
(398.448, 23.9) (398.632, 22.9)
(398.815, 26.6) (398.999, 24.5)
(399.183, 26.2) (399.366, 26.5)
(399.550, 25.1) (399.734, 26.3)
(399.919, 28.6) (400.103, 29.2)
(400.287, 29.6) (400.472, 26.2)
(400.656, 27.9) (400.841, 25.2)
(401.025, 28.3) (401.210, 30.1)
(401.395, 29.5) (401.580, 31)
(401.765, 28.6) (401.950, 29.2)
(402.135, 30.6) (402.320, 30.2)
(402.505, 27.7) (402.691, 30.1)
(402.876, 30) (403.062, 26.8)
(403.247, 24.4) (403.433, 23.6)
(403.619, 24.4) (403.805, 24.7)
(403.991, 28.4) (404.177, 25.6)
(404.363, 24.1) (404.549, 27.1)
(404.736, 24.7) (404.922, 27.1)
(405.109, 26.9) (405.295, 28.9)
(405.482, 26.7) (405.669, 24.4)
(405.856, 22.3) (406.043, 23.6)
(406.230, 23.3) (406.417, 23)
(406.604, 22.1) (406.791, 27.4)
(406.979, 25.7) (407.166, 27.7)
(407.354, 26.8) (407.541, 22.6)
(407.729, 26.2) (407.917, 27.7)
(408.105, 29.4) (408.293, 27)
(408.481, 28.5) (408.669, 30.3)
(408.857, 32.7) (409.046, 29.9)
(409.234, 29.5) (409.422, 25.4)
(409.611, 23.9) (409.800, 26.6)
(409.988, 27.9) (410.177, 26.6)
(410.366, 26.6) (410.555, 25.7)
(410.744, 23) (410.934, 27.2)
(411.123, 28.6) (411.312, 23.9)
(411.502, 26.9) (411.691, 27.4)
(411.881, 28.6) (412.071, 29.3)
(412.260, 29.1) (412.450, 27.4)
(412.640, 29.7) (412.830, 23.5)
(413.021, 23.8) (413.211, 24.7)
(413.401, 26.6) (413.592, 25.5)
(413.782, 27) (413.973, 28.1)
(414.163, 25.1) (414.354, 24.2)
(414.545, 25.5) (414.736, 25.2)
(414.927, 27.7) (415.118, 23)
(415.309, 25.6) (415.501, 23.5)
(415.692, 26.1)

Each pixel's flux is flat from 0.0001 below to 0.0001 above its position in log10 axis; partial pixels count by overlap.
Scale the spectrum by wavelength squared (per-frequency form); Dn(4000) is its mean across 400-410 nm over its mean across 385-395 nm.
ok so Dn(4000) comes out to 1.98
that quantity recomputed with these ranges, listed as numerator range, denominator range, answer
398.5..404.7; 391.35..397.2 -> 1.97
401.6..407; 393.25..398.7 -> 1.77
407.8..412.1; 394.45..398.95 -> 1.69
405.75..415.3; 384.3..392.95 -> 1.93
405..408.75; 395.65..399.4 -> 1.52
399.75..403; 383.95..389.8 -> 2.28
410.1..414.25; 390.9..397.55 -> 1.95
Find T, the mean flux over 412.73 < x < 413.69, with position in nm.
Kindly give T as 24.8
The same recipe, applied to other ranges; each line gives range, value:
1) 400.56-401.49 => 28.2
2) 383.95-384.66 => 11.6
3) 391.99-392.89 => 14.7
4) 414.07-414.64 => 24.9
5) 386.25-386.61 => 13.5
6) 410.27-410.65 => 26.2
